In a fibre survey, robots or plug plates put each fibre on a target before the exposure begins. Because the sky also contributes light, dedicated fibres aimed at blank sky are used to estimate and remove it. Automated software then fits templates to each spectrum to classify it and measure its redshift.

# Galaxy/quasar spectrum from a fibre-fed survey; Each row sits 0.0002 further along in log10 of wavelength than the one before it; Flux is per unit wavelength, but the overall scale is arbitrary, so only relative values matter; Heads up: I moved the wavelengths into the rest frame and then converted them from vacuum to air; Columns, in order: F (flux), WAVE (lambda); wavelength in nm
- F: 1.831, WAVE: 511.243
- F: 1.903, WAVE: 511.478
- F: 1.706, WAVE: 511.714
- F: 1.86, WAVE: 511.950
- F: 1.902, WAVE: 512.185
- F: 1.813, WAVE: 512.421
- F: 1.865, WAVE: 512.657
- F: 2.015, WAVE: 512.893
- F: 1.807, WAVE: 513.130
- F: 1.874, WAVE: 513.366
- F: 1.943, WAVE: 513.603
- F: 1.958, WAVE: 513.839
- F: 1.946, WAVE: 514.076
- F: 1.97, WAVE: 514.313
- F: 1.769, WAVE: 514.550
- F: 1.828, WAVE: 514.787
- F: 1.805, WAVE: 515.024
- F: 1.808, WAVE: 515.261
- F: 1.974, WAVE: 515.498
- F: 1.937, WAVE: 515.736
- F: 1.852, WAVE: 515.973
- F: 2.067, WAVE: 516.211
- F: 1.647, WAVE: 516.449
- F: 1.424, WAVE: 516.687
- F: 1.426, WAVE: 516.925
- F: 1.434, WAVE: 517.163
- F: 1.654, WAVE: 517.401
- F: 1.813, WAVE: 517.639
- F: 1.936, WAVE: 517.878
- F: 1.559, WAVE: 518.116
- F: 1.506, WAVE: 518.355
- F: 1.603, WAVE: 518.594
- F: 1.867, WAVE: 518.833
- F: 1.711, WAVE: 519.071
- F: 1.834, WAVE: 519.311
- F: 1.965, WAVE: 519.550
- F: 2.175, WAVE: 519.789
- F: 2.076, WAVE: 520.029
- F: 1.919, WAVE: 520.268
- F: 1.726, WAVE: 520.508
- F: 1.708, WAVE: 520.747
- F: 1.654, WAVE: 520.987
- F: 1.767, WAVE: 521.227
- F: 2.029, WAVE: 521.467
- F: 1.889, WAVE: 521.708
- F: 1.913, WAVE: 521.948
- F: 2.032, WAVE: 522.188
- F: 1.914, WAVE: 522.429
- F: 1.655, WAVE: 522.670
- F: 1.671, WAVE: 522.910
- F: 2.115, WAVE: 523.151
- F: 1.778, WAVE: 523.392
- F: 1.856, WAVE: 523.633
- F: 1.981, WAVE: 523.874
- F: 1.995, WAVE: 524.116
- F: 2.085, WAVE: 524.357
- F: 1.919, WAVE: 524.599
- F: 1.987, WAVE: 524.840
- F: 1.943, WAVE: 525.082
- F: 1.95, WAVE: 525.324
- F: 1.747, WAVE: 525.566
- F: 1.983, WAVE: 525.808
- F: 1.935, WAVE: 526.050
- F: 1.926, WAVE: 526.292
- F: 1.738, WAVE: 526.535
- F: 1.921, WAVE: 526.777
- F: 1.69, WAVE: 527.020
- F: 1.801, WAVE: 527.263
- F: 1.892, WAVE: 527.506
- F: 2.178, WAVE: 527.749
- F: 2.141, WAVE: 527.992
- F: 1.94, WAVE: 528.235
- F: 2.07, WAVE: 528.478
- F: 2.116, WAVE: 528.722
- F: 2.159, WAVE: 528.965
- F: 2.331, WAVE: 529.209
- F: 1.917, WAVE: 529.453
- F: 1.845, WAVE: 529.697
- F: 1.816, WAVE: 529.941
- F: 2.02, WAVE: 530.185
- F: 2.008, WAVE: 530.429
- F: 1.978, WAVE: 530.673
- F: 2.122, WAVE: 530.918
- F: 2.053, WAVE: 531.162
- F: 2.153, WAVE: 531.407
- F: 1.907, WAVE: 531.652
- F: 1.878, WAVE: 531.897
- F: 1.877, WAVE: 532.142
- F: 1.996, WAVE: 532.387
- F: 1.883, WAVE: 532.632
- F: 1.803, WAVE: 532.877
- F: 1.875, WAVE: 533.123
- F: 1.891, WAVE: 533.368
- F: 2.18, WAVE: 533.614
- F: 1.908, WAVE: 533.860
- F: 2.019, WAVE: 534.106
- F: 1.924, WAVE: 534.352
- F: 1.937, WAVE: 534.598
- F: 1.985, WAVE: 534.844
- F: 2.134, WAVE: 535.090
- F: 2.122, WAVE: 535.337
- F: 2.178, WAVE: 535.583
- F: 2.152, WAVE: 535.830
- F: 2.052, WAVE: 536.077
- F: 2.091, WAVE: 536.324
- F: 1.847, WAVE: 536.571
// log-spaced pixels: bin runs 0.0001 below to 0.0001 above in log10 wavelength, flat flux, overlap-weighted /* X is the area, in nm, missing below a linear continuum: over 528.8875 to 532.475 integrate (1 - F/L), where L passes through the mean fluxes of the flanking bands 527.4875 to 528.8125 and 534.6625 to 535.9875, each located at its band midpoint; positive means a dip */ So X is 0.14 nm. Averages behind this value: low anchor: 2.07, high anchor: 2.11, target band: 2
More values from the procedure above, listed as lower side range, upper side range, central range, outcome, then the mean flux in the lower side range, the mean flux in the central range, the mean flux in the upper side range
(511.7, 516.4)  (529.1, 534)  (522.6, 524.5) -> 0.03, 1.89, 1.9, 1.97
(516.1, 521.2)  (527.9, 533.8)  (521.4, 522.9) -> -0.05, 1.75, 1.88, 2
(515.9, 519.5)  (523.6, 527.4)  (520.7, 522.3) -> -0.06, 1.69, 1.86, 1.9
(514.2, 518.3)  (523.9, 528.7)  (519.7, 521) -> -0.04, 1.75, 1.89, 1.94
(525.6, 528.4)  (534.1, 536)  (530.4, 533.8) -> 0.06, 1.92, 1.97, 2.06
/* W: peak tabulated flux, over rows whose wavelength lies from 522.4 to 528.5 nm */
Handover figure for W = 2.178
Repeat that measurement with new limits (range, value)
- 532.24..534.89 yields 2.18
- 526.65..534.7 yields 2.331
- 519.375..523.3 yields 2.175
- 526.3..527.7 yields 1.921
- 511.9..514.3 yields 2.015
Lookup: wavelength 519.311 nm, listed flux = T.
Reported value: 1.834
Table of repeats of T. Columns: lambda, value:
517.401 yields 1.654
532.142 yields 1.877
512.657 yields 1.865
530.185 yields 2.02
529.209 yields 2.331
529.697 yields 1.845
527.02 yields 1.69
